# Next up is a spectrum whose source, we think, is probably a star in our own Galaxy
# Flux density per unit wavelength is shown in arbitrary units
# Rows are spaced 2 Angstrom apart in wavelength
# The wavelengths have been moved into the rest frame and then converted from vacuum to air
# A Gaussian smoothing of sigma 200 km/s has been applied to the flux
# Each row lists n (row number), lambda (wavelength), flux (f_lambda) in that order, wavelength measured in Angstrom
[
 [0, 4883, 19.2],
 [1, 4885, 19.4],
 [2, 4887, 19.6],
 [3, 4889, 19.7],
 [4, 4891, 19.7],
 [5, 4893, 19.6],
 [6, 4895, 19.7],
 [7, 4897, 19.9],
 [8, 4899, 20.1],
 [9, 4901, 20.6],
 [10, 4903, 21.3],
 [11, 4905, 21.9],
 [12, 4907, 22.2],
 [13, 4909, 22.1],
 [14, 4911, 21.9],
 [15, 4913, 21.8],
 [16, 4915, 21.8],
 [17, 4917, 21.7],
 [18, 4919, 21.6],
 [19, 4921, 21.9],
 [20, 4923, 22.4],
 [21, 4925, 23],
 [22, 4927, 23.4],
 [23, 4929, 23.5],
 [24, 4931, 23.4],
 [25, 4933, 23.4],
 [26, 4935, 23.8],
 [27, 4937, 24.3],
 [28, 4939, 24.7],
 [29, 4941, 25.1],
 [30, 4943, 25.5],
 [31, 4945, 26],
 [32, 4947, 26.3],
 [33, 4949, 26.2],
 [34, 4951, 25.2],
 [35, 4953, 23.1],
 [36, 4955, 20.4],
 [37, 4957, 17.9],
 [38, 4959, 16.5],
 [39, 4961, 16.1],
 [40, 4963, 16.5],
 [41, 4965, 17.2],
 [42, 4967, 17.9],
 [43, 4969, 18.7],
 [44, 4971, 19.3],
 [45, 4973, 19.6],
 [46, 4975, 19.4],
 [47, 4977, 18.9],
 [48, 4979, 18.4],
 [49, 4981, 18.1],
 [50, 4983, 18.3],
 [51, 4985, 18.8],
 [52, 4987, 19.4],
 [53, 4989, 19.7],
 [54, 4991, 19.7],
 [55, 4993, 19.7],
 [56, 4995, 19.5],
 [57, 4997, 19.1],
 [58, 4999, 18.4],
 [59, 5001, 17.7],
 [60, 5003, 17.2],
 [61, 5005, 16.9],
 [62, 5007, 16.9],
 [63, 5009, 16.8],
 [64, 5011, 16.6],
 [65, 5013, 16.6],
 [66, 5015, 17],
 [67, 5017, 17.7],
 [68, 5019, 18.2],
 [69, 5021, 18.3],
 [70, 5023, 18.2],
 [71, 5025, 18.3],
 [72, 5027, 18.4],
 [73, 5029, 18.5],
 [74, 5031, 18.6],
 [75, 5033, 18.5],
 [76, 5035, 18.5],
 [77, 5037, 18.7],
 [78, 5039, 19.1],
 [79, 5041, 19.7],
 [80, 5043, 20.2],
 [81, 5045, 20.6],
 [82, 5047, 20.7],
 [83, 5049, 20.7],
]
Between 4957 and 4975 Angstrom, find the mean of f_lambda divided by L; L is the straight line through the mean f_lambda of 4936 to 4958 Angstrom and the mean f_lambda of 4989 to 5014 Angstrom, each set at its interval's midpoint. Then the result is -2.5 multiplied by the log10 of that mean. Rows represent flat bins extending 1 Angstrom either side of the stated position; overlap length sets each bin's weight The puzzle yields 0.22 mag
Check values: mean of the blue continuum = 24.1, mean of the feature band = 17.8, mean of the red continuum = 18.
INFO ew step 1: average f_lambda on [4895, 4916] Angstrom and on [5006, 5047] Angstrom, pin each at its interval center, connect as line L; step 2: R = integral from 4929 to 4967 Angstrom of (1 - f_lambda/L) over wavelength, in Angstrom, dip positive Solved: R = -3.7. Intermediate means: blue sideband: 21.3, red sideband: 18.3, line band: 22.2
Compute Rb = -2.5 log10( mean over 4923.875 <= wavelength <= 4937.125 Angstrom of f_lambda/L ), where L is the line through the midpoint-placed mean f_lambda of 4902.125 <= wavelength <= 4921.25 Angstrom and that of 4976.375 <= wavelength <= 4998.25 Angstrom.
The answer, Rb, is -0.11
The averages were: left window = 21.8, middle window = 23.5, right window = 19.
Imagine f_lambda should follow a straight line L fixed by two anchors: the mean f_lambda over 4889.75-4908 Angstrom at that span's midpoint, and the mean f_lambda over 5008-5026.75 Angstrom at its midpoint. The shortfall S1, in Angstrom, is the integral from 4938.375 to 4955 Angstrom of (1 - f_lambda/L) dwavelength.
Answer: -4.8 Angstrom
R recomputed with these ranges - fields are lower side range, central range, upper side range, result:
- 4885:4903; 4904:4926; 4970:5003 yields -2.60 Angstrom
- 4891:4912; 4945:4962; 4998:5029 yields -2.07 Angstrom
